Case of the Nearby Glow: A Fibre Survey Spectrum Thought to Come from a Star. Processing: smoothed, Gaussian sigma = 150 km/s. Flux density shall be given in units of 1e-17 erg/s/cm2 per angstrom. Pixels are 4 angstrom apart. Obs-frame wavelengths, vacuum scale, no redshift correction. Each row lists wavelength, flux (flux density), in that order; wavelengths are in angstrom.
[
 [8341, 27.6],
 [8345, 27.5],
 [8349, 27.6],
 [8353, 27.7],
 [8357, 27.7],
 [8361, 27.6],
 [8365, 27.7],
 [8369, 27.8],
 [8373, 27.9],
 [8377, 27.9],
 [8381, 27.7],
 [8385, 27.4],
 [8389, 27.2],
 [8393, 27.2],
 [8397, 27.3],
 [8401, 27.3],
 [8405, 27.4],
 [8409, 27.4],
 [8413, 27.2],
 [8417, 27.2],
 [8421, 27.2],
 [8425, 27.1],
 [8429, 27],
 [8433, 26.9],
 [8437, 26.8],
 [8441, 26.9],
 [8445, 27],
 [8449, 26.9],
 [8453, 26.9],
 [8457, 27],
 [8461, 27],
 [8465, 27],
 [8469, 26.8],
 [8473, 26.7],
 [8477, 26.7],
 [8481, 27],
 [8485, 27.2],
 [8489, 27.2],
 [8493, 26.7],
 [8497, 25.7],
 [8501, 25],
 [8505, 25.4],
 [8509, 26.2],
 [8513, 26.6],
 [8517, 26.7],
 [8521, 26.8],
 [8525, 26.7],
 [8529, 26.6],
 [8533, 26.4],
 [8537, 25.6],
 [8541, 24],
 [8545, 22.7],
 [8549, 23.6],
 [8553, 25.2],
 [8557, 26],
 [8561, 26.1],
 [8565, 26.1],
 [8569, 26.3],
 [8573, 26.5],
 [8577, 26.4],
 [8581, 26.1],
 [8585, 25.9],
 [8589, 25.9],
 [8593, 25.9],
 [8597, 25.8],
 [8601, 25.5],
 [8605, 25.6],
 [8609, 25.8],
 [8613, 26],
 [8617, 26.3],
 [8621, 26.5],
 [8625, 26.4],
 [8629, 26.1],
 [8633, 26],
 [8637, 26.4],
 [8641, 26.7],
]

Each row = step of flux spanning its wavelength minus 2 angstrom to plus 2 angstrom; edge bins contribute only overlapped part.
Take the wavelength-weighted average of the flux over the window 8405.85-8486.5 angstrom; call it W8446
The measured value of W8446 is 27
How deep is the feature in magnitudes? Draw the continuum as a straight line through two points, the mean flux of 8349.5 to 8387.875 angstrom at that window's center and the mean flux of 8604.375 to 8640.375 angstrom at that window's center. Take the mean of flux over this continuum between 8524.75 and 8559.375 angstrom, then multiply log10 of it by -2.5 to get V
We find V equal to 0.06 mag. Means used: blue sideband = 27.7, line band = 25.1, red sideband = 26.2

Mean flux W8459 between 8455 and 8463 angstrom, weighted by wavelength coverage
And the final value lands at 27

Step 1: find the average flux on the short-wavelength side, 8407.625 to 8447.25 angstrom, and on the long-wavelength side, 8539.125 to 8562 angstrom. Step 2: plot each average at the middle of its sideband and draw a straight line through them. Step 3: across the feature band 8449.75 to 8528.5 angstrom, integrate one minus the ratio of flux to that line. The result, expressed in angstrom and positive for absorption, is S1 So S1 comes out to -2.46 angstrom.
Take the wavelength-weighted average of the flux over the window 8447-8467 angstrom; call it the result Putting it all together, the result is 27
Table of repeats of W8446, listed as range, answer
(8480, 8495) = 27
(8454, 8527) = 26.6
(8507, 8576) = 25.8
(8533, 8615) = 25.6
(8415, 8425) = 27.2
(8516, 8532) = 26.7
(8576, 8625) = 26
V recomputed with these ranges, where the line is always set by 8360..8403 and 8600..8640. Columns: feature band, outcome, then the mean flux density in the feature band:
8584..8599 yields 0.016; 25.9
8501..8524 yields 0.021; 26.2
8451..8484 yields 0.005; 26.9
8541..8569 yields 0.064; 25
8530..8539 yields 0.023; 26.1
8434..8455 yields 0.010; 26.9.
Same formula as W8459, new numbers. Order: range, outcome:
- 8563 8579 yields 26.3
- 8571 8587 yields 26.2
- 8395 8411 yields 27.4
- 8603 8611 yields 25.7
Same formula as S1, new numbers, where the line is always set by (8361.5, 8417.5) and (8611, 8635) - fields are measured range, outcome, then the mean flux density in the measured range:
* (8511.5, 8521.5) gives 0.0 angstrom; 26.7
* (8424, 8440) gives 0.2 angstrom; 26.9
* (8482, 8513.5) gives 0.7 angstrom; 26.3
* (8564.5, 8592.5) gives 0.3 angstrom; 26.2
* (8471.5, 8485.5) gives 0.1 angstrom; 26.9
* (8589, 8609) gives 0.5 angstrom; 25.7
